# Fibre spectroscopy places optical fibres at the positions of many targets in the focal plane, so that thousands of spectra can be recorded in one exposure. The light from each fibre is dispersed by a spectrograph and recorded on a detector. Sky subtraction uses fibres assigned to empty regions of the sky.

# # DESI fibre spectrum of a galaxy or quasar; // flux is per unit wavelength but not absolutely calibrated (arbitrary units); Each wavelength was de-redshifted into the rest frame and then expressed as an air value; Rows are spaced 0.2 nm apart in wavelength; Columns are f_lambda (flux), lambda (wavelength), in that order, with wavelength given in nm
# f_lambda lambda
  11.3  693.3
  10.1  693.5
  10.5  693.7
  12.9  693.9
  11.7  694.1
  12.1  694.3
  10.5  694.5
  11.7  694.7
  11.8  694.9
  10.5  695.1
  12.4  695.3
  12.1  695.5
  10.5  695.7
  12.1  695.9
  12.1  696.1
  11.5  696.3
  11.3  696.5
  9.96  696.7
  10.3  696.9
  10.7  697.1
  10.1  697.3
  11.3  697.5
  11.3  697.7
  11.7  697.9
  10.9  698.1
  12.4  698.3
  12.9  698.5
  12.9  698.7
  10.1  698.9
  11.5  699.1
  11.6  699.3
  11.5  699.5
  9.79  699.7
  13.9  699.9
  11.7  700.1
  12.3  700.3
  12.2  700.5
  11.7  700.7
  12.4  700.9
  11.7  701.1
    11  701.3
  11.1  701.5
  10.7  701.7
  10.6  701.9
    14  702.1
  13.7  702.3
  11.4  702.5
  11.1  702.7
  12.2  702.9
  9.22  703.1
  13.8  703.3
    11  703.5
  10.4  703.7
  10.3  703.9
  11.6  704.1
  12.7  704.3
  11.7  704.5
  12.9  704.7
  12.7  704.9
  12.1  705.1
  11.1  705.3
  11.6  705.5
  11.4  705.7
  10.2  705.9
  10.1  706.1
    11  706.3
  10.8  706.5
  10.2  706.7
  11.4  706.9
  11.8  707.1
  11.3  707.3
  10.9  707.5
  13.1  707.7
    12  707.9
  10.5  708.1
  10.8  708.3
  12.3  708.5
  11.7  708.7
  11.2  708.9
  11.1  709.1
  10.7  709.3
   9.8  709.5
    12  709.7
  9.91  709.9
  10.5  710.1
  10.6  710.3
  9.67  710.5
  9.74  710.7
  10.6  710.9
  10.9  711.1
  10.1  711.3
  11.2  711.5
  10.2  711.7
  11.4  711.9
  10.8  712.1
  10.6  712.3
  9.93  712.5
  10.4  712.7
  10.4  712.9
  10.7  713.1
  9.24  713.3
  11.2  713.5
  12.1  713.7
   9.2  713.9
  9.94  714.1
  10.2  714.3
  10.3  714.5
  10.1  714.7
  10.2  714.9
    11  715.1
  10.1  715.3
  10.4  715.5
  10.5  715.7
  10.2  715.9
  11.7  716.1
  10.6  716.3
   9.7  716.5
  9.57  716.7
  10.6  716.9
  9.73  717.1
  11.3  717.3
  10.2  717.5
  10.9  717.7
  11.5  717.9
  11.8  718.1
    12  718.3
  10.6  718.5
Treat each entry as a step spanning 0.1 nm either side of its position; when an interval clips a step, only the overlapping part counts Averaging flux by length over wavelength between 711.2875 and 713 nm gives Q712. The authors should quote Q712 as 10.6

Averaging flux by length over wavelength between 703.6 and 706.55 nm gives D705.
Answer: 11.4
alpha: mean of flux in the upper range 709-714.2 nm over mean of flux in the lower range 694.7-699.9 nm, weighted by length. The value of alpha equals 0.92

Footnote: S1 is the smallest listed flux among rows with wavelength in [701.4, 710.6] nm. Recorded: 9.22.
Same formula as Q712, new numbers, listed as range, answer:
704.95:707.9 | 11.3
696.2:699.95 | 11.3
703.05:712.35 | 11.1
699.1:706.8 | 11.6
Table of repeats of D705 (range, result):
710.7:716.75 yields 10.4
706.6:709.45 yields 11.3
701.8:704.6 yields 11.7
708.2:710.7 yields 10.8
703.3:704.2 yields 11.2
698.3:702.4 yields 11.9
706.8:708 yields 11.7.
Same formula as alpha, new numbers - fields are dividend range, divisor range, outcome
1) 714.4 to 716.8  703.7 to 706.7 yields 0.91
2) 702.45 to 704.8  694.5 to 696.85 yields 1.01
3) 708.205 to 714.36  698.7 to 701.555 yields 0.91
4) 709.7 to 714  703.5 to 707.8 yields 0.92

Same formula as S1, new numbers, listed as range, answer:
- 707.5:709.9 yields 9.8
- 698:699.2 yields 10.1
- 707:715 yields 9.2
